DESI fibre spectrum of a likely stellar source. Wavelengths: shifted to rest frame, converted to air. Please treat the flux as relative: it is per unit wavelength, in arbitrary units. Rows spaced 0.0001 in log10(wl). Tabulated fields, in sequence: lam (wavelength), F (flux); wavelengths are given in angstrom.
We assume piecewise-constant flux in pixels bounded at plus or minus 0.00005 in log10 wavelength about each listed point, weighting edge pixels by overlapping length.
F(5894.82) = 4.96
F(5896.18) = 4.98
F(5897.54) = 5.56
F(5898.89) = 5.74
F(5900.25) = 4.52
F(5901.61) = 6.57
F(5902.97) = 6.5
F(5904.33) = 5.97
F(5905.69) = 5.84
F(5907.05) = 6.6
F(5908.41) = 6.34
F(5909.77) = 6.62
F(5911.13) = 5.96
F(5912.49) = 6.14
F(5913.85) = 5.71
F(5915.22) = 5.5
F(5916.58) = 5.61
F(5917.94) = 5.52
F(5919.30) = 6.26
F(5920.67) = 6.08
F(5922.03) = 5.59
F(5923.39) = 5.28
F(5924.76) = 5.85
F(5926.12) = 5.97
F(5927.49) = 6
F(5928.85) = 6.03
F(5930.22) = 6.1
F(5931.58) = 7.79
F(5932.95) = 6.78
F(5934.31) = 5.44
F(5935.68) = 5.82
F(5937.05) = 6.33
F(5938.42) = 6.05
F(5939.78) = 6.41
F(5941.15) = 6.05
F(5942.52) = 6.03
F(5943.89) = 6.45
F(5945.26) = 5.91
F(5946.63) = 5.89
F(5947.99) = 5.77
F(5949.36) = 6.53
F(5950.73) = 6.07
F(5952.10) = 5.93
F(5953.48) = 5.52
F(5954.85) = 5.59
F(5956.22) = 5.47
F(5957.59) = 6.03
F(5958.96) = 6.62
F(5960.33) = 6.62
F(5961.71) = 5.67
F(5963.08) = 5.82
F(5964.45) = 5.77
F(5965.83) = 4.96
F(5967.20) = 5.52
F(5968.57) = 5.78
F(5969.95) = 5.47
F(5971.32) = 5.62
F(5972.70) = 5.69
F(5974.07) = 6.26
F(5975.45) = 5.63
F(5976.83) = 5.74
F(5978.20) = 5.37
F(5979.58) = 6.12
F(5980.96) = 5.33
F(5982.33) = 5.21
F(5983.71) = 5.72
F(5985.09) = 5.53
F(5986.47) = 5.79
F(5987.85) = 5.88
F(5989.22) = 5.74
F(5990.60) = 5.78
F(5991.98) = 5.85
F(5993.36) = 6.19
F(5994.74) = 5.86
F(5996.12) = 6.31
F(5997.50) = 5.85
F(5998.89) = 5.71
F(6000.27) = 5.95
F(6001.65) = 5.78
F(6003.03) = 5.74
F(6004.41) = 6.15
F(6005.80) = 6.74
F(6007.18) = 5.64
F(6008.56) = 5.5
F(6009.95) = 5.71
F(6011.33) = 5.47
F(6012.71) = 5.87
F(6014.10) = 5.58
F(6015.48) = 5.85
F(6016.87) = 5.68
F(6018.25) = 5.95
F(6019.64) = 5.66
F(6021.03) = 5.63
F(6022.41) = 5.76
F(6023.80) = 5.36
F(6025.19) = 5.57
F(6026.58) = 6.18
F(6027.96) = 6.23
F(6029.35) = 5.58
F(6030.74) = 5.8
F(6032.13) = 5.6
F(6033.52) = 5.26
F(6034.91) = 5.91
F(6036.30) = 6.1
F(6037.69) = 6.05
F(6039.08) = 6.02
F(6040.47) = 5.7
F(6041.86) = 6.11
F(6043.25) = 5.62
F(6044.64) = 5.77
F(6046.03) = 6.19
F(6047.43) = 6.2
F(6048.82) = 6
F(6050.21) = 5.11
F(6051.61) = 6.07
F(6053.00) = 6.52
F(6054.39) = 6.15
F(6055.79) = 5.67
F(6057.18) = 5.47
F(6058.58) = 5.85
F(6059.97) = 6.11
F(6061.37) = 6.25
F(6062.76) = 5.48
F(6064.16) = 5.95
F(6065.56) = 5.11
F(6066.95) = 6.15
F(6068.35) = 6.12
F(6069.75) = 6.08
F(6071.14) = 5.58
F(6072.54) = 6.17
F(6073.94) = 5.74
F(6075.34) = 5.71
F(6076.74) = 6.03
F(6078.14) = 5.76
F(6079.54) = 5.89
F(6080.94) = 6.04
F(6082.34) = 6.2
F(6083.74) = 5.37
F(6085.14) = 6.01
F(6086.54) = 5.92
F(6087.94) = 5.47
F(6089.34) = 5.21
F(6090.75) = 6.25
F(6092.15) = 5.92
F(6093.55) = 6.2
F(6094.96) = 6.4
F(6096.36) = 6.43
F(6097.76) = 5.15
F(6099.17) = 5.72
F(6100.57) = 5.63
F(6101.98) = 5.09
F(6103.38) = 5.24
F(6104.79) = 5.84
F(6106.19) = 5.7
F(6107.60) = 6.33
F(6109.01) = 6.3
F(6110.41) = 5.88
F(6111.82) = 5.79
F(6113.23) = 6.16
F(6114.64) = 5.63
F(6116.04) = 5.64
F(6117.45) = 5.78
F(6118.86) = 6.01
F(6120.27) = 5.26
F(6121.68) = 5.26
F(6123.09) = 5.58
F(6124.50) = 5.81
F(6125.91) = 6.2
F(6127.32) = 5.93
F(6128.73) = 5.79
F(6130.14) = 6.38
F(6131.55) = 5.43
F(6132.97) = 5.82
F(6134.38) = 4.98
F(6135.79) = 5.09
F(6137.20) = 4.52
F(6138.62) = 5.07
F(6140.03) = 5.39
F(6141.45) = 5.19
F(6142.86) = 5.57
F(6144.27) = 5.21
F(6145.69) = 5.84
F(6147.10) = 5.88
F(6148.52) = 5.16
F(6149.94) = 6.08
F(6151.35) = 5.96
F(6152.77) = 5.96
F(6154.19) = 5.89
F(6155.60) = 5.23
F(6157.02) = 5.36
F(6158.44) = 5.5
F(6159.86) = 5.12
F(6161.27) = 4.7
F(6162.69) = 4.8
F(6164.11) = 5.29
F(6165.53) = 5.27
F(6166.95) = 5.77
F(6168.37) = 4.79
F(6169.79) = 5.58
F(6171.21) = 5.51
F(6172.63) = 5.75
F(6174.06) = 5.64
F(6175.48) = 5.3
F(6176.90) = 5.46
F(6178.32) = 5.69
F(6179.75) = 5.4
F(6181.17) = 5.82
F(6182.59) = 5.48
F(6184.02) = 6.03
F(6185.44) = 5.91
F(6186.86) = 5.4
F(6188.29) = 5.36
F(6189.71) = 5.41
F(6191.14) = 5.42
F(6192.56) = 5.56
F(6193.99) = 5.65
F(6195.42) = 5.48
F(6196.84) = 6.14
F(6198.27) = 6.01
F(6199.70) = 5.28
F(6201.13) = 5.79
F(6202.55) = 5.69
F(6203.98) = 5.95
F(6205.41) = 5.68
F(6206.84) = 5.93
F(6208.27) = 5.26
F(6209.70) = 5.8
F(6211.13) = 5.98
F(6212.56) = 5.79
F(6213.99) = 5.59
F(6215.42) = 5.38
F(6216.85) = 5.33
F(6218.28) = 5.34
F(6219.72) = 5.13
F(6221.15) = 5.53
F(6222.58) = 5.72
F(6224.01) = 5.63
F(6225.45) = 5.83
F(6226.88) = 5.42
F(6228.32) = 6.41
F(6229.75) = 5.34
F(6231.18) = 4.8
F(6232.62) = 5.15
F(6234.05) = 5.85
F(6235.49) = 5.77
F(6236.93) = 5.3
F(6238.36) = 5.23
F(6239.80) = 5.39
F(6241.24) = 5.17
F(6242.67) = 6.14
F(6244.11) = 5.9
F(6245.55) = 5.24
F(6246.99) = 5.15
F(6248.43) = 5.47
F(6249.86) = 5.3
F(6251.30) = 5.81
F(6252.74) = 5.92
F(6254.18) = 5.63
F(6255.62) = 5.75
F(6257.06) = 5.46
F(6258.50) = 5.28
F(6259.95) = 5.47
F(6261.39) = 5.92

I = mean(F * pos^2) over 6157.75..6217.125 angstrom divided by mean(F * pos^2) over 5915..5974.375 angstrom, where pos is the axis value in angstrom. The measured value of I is 1.01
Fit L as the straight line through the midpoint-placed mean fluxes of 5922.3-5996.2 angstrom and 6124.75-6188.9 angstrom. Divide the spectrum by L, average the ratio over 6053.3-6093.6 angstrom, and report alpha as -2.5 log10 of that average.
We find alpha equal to -0.04 mag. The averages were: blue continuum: 5.9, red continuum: 5.5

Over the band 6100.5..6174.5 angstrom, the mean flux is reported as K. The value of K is 5.56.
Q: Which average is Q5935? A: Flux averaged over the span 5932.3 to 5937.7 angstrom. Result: 6.09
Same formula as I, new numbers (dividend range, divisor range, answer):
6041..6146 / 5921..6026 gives 1.02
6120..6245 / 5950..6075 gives 1.01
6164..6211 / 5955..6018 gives 1.03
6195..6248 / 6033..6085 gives 1.00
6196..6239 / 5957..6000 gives 1.05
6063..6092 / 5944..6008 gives 1.03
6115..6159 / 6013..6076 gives 0.98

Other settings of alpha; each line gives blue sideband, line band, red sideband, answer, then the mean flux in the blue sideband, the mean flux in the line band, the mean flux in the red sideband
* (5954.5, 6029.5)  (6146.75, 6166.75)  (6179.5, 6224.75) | 0.04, 5.79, 5.44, 5.62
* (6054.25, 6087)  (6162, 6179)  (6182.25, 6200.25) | 0.05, 5.86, 5.4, 5.63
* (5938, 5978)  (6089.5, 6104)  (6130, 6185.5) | -0.04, 5.89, 5.78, 5.46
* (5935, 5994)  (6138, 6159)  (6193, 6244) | 0.02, 5.85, 5.56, 5.6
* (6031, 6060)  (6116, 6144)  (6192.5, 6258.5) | 0.04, 5.87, 5.53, 5.59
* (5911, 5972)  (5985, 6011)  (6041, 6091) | 0.00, 5.94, 5.88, 5.87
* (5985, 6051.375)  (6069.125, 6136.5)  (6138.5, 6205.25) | -0.02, 5.83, 5.79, 5.53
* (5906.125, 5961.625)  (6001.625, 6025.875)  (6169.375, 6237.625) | 0.03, 6.05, 5.76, 5.6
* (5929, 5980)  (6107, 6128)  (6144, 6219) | -0.03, 5.96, 5.83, 5.56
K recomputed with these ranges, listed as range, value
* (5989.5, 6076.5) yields 5.85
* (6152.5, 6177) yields 5.37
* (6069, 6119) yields 5.84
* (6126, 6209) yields 5.53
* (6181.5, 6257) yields 5.59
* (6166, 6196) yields 5.54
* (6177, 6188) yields 5.65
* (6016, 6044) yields 5.79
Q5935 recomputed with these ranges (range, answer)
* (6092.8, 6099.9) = 5.98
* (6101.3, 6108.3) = 5.64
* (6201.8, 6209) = 5.71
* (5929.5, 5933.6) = 6.88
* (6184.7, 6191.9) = 5.51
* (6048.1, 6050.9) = 5.57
